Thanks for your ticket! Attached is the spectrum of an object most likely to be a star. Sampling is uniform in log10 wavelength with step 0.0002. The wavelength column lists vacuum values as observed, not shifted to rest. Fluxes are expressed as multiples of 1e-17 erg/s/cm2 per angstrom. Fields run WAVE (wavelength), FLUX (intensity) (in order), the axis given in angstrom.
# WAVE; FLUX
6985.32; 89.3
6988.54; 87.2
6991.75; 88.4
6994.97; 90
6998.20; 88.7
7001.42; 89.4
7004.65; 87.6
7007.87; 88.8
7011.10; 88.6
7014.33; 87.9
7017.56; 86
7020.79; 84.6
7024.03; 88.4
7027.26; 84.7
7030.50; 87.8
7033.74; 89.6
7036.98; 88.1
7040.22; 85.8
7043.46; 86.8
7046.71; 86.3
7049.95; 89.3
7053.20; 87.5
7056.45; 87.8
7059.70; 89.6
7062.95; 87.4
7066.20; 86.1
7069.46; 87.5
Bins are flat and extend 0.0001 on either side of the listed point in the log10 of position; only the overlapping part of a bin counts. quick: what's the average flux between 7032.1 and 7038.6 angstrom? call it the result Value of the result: 88.8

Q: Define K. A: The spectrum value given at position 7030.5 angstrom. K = 87.8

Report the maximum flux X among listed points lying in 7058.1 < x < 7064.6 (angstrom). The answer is 89.6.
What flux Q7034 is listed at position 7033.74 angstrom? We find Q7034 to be 89.6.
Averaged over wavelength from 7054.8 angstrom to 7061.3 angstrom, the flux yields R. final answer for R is 88.7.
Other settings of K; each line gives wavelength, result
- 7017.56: 86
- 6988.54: 87.2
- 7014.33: 87.9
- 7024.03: 88.4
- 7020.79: 84.6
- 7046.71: 86.3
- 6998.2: 88.7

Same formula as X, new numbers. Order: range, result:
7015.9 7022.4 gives 86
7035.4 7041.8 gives 88.1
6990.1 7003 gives 90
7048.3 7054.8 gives 89.3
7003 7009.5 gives 88.8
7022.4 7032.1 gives 88.4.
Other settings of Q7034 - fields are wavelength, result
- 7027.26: 84.7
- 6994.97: 90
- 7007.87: 88.8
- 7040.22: 85.8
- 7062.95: 87.4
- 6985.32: 89.3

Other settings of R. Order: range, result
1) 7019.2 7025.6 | 86.4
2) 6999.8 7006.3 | 88.6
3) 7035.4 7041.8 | 87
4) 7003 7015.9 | 88.2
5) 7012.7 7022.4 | 86.2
